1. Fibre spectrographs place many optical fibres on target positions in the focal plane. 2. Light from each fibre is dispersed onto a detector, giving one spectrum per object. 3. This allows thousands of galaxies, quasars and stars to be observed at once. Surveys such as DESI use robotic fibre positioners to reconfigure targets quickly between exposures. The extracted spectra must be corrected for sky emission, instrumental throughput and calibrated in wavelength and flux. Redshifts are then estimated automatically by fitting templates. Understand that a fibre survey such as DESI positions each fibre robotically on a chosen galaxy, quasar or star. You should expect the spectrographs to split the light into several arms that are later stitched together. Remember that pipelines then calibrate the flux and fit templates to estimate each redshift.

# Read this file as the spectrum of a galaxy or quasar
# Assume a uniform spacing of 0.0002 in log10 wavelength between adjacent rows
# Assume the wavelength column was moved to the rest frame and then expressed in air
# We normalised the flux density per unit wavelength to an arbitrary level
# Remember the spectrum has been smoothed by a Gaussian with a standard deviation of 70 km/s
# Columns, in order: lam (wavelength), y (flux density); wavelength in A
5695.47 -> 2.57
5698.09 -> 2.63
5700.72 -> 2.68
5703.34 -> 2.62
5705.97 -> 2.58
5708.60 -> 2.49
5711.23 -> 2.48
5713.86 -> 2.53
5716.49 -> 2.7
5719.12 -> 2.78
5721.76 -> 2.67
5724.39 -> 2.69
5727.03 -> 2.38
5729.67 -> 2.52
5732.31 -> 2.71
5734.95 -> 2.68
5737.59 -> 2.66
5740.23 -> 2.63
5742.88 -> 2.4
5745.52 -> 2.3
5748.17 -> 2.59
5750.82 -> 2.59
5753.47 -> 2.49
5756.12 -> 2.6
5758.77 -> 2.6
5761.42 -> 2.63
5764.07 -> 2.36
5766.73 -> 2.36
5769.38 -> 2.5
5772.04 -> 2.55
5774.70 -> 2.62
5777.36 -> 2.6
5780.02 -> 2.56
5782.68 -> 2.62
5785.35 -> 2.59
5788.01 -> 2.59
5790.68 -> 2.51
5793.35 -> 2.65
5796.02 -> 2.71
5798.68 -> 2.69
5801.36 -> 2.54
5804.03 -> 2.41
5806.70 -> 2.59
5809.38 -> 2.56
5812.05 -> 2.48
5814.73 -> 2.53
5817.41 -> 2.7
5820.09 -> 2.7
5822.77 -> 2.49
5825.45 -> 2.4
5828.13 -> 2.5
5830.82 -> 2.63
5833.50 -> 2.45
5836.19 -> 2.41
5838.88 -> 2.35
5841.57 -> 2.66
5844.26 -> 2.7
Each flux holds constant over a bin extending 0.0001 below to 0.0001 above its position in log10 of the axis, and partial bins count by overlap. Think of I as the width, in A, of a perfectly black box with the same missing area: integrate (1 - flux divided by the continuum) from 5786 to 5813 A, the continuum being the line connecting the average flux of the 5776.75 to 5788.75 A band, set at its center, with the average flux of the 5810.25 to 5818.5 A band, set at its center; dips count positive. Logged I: 0.0 A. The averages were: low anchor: 2.59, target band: 2.58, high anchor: 2.57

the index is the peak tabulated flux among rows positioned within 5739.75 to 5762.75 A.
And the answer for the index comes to 2.63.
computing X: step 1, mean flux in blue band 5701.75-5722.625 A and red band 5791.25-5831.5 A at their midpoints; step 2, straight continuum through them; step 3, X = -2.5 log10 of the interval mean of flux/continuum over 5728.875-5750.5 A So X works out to 0.014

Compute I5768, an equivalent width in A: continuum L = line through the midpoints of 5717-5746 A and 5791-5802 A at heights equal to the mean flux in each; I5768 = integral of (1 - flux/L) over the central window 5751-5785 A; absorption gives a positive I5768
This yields 1.0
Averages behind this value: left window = 2.6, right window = 2.64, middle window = 2.54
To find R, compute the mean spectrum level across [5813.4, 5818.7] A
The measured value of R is 2.61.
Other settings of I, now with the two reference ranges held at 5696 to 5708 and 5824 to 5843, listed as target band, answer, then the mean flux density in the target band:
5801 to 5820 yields -0.3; 2.55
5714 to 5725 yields -0.4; 2.69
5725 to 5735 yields 0.1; 2.57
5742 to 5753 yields 0.4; 2.47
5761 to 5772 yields 0.4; 2.46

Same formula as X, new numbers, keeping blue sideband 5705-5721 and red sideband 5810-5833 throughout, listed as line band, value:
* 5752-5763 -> 0.00 mag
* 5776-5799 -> -0.02 mag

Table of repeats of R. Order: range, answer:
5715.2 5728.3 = 2.64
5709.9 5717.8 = 2.57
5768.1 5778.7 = 2.57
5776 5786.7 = 2.59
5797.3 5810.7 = 2.56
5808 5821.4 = 2.59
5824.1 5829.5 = 2.45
